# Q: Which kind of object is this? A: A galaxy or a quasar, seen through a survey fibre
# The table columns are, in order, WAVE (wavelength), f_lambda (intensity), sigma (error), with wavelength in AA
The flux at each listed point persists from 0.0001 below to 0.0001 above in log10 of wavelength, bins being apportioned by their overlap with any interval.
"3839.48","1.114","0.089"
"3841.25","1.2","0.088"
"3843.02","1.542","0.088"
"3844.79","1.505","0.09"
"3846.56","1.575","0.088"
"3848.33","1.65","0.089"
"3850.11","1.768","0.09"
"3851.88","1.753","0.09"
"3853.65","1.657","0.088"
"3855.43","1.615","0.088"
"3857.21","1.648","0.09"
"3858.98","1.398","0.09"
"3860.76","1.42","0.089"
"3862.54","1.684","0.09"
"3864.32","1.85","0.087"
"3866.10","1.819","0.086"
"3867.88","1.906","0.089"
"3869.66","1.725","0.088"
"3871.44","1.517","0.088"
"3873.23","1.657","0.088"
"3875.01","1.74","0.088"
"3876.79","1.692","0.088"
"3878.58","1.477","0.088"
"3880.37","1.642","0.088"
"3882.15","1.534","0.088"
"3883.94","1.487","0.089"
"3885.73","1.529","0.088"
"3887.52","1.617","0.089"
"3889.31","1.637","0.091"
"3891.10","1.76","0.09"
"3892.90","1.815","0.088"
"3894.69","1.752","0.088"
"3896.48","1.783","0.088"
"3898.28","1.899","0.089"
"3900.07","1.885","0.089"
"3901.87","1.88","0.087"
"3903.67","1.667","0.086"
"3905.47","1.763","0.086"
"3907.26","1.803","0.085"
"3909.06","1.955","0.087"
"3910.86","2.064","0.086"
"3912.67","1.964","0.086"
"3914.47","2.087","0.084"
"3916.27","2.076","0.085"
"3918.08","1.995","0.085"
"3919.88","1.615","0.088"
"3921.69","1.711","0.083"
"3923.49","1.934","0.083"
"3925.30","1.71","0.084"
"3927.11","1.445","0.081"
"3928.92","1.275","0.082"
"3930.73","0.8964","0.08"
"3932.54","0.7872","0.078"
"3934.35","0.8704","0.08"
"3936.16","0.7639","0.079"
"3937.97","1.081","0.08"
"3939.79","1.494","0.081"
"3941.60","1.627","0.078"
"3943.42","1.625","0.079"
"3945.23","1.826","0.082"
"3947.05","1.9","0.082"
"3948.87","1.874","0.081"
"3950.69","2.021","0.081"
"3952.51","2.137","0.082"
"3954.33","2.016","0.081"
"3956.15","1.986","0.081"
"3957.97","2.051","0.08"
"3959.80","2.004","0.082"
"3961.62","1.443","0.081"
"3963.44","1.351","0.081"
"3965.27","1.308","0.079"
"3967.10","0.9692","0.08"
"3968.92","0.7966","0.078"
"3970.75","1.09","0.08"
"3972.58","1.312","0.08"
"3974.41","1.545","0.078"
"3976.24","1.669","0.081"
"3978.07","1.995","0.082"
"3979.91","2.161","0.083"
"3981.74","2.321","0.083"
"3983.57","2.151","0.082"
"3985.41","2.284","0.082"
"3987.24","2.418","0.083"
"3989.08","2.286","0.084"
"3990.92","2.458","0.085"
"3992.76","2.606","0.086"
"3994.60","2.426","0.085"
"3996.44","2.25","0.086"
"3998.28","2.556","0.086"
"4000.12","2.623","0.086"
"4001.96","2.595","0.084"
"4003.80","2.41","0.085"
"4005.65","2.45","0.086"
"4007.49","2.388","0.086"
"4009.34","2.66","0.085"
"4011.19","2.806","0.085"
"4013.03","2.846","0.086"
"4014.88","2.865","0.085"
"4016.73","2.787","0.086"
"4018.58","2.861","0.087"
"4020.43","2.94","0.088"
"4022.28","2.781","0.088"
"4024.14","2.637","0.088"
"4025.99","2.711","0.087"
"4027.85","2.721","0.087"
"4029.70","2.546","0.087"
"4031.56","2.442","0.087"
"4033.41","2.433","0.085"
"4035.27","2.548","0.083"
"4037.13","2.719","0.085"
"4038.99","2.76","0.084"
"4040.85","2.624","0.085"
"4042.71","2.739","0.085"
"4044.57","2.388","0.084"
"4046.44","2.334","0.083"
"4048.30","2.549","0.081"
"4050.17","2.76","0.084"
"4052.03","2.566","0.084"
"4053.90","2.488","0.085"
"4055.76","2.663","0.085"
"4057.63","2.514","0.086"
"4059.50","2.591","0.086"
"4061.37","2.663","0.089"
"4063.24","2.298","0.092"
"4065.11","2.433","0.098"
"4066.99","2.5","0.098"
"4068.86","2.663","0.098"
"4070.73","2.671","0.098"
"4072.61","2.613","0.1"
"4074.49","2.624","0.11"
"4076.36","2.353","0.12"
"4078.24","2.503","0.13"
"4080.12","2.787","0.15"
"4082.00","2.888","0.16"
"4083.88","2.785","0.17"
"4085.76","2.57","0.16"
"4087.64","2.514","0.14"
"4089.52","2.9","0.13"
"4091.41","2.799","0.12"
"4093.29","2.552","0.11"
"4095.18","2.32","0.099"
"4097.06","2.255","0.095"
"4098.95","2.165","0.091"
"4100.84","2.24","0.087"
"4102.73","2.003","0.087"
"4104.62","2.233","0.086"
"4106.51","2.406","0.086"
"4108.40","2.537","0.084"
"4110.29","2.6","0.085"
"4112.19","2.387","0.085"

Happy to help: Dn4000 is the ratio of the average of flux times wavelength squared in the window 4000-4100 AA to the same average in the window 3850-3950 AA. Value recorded 1.70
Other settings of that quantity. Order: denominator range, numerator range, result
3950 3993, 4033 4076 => 1.46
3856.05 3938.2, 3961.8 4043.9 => 1.49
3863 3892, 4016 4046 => 1.73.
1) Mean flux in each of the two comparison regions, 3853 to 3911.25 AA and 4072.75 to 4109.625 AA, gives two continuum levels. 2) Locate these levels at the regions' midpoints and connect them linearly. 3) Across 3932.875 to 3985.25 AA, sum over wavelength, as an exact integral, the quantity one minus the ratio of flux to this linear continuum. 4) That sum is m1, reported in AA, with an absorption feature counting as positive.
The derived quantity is 9.9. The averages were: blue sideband 1.7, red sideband 2.5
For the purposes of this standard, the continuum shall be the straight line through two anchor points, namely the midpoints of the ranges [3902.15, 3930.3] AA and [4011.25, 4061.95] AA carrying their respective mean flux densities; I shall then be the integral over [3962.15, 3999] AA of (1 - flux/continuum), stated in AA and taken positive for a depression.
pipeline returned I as 6.1 AA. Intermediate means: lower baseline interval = 1.79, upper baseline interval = 2.65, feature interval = 1.89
